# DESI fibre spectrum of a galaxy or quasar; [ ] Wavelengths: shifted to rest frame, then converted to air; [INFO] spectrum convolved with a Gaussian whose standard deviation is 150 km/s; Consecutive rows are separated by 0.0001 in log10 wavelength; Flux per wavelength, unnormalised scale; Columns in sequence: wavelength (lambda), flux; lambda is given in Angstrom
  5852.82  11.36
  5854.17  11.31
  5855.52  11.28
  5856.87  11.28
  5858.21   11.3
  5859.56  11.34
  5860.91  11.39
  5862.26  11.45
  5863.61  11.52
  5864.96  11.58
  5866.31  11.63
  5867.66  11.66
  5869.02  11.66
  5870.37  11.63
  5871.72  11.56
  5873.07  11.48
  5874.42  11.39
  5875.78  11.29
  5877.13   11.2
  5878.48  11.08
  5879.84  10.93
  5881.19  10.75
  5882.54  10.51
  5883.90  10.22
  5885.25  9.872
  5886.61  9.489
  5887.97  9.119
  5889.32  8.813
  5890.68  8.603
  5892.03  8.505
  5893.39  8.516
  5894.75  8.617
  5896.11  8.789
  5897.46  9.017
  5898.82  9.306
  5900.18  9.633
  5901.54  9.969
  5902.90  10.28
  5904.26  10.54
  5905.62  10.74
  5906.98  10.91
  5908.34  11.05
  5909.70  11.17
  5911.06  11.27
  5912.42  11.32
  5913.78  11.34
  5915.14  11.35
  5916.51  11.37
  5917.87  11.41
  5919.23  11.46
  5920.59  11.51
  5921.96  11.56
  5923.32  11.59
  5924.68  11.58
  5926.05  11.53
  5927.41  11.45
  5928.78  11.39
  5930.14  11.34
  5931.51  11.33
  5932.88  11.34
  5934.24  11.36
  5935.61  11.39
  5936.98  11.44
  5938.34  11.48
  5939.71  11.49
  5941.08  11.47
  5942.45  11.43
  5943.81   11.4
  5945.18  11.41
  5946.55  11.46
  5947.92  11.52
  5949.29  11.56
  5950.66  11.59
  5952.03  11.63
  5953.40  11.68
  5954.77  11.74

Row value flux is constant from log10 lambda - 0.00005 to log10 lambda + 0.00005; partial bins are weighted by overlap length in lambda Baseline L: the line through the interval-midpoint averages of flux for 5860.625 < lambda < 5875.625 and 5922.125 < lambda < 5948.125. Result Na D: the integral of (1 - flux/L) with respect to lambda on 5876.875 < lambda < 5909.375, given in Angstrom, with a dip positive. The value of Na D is 4.7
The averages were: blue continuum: 11.5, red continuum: 11.4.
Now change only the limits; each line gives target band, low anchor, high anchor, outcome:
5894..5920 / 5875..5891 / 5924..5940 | 0.7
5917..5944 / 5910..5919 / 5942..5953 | -0.1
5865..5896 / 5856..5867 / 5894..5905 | 0.4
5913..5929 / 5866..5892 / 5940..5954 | -0.4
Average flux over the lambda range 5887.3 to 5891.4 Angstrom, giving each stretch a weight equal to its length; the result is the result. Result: 8.86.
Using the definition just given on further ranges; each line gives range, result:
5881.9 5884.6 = 10.4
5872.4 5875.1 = 11.4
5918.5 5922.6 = 11.5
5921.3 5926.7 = 11.6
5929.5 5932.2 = 11.3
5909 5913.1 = 11.3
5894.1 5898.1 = 8.82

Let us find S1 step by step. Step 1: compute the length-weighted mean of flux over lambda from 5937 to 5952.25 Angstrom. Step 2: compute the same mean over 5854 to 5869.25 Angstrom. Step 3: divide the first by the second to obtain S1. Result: 1.0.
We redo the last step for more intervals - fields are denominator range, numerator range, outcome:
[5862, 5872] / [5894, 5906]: 0.83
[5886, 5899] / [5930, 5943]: 1.29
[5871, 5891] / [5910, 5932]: 1.09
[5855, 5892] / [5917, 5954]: 1.06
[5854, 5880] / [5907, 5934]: 1.00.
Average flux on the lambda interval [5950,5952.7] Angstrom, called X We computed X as 11.6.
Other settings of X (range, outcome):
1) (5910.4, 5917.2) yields 11.3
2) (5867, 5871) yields 11.6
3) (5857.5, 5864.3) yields 11.4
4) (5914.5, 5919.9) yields 11.4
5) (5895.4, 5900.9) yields 9.19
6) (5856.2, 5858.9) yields 11.3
